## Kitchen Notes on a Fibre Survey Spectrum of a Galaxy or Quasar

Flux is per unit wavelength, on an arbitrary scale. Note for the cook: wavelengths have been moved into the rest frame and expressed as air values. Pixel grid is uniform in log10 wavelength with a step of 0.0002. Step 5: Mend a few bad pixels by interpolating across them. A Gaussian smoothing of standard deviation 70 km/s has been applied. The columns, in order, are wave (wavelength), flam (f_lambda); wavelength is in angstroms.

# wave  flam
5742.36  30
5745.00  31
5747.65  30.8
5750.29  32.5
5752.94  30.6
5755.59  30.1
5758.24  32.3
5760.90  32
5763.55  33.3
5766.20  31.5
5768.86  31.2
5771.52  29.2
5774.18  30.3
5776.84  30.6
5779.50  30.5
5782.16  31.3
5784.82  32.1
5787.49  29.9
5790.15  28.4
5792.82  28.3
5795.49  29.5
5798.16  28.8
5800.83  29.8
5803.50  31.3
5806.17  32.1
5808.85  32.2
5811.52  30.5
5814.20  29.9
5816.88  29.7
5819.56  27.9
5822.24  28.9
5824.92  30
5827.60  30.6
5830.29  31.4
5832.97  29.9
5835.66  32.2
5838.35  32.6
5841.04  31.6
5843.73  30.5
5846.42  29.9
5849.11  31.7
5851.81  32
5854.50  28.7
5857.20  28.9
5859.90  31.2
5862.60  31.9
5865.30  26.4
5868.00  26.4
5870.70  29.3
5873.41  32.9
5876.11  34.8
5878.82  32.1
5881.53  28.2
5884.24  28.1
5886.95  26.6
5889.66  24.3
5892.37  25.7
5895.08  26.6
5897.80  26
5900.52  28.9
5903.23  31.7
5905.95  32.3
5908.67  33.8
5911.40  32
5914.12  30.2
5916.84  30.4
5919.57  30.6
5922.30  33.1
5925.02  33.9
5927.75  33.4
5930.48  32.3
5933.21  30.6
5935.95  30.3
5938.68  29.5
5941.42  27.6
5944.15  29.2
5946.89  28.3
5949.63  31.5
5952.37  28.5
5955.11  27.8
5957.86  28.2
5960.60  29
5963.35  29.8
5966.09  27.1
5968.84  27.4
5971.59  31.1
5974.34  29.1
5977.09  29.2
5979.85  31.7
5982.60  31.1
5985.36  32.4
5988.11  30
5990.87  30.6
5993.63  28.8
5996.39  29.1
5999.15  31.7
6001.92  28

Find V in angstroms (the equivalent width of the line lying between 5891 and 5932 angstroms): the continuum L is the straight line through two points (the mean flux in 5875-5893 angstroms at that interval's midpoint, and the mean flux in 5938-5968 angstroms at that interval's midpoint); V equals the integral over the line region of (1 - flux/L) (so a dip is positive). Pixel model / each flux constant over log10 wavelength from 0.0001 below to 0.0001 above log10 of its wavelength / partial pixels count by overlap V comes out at -3.0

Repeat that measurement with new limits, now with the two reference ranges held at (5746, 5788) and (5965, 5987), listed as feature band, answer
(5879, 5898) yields 2.2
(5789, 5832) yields 1.3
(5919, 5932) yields -1.1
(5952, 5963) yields 0.6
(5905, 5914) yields -0.6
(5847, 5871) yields 0.8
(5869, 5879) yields -0.5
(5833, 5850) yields -0.3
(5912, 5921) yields -0.1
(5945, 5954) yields 0.2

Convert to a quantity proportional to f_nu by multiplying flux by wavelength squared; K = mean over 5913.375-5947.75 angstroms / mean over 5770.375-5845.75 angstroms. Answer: 1.06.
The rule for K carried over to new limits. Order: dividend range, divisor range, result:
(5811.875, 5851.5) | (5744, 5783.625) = 1.00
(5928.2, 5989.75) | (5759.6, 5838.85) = 1.03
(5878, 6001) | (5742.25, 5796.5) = 1.03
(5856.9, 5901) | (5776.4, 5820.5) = 0.98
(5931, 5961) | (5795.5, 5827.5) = 1.02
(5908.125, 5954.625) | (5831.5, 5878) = 1.03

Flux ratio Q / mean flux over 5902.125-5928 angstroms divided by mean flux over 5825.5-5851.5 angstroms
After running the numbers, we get 1.03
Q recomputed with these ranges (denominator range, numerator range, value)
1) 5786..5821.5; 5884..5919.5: 0.97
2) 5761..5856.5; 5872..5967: 0.98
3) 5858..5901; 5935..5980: 1.01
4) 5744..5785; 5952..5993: 0.95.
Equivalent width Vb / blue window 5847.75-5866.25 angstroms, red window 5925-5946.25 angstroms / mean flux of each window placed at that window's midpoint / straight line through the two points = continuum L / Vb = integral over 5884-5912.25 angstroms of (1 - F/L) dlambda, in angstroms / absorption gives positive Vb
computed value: 1.6 angstroms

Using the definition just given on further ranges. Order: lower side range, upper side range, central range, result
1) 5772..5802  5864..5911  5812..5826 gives 0.2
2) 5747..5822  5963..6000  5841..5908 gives 1.8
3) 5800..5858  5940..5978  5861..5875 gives 0.3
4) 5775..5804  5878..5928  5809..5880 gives -1.4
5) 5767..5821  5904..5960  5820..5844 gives -0.4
